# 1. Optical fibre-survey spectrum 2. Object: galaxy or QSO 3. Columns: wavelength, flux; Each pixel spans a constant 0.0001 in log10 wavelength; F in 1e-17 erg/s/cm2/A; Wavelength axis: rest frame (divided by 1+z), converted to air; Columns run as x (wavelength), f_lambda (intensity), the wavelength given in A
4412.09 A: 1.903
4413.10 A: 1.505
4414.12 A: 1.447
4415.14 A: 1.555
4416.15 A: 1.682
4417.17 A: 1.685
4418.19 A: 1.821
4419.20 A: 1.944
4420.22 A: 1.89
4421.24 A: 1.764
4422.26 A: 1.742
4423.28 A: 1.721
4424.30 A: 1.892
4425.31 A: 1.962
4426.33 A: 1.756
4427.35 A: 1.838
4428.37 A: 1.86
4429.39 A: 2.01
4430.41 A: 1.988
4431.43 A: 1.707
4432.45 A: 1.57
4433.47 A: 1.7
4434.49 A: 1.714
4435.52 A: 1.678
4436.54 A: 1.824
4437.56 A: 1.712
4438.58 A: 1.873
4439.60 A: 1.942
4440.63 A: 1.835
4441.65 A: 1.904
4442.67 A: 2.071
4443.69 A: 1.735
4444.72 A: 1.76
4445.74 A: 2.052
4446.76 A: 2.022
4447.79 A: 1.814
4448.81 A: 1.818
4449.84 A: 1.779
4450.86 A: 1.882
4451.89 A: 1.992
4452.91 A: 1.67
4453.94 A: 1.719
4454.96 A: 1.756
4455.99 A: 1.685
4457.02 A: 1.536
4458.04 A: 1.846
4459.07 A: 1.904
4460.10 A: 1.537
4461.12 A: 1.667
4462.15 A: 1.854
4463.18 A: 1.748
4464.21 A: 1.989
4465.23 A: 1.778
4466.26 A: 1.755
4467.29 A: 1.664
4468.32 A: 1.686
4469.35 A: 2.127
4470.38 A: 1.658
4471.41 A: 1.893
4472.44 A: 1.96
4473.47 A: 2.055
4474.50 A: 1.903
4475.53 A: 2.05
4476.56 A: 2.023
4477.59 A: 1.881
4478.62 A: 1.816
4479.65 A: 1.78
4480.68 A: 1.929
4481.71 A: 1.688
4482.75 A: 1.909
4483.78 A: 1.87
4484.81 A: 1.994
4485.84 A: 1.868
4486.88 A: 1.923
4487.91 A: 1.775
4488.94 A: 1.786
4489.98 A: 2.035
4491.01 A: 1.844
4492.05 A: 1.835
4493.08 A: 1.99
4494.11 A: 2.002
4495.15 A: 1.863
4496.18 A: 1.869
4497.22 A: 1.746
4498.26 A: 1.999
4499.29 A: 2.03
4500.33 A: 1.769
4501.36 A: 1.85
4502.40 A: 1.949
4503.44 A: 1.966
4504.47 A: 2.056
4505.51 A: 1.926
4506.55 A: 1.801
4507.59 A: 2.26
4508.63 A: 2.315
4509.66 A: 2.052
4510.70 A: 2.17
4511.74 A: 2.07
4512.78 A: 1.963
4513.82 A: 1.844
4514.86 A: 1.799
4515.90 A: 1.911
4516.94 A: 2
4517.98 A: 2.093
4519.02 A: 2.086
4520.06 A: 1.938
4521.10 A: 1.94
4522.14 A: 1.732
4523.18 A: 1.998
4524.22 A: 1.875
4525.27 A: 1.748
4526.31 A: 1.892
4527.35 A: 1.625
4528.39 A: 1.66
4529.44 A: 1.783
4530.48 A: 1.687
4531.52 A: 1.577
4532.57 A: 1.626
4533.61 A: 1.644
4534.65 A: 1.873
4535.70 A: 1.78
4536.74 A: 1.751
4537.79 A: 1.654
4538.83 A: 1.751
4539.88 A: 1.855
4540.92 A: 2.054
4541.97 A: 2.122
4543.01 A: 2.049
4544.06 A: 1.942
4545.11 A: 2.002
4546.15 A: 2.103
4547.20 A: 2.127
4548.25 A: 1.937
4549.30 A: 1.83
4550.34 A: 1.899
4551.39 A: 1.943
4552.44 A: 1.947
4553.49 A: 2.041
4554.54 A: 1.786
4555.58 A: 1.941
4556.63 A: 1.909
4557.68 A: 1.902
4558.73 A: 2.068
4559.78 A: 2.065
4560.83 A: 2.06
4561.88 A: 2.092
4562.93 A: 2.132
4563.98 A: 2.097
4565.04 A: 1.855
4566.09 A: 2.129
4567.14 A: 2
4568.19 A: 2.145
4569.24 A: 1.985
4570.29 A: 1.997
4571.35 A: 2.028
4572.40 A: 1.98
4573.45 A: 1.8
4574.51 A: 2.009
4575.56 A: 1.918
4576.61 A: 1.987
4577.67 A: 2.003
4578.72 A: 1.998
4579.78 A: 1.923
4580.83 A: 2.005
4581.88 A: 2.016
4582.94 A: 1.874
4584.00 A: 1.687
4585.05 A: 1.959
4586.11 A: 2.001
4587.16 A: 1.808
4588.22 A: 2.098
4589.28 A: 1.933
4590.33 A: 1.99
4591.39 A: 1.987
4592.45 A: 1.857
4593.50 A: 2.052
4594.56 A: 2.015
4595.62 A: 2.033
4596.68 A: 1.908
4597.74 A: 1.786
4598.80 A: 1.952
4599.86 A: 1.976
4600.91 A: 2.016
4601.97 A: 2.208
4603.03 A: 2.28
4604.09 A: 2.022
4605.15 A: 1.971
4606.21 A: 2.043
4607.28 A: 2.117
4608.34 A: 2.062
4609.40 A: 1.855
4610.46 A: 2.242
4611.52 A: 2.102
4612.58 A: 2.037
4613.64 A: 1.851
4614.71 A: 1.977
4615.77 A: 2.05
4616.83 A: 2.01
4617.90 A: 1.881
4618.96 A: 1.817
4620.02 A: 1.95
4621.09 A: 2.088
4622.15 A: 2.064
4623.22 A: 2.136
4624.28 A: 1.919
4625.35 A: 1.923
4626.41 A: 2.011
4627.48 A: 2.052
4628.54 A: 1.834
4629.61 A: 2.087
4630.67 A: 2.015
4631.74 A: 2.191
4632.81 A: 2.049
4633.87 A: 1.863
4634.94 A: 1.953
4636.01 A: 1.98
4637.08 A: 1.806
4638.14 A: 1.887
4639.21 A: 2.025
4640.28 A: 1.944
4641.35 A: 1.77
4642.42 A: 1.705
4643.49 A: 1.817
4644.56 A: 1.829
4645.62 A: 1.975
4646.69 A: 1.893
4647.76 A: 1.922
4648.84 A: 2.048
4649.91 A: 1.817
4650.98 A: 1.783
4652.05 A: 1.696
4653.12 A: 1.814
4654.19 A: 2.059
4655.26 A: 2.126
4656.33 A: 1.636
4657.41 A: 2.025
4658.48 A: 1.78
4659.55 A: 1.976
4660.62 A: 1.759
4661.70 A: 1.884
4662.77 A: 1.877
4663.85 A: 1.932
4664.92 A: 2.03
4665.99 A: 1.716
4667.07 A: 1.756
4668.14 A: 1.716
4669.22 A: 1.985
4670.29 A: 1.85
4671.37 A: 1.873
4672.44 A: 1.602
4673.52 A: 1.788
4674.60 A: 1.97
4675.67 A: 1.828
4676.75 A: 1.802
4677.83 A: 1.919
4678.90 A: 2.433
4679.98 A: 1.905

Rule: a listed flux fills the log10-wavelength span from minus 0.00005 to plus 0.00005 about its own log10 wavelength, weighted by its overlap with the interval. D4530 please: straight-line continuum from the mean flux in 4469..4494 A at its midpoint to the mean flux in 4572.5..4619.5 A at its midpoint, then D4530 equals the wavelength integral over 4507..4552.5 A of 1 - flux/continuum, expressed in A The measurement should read 0.6 A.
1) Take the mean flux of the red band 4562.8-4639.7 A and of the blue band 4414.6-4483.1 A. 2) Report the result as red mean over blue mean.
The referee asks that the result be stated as 1.09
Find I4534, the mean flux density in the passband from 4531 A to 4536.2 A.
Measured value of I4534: 1.7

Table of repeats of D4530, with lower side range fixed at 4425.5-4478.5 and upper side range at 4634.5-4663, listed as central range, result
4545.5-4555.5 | -0.6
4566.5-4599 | -1.7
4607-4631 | -1.7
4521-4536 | 0.7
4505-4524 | -1.5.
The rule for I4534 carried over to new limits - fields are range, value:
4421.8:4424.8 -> 1.78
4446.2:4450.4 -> 1.86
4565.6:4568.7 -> 2.09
